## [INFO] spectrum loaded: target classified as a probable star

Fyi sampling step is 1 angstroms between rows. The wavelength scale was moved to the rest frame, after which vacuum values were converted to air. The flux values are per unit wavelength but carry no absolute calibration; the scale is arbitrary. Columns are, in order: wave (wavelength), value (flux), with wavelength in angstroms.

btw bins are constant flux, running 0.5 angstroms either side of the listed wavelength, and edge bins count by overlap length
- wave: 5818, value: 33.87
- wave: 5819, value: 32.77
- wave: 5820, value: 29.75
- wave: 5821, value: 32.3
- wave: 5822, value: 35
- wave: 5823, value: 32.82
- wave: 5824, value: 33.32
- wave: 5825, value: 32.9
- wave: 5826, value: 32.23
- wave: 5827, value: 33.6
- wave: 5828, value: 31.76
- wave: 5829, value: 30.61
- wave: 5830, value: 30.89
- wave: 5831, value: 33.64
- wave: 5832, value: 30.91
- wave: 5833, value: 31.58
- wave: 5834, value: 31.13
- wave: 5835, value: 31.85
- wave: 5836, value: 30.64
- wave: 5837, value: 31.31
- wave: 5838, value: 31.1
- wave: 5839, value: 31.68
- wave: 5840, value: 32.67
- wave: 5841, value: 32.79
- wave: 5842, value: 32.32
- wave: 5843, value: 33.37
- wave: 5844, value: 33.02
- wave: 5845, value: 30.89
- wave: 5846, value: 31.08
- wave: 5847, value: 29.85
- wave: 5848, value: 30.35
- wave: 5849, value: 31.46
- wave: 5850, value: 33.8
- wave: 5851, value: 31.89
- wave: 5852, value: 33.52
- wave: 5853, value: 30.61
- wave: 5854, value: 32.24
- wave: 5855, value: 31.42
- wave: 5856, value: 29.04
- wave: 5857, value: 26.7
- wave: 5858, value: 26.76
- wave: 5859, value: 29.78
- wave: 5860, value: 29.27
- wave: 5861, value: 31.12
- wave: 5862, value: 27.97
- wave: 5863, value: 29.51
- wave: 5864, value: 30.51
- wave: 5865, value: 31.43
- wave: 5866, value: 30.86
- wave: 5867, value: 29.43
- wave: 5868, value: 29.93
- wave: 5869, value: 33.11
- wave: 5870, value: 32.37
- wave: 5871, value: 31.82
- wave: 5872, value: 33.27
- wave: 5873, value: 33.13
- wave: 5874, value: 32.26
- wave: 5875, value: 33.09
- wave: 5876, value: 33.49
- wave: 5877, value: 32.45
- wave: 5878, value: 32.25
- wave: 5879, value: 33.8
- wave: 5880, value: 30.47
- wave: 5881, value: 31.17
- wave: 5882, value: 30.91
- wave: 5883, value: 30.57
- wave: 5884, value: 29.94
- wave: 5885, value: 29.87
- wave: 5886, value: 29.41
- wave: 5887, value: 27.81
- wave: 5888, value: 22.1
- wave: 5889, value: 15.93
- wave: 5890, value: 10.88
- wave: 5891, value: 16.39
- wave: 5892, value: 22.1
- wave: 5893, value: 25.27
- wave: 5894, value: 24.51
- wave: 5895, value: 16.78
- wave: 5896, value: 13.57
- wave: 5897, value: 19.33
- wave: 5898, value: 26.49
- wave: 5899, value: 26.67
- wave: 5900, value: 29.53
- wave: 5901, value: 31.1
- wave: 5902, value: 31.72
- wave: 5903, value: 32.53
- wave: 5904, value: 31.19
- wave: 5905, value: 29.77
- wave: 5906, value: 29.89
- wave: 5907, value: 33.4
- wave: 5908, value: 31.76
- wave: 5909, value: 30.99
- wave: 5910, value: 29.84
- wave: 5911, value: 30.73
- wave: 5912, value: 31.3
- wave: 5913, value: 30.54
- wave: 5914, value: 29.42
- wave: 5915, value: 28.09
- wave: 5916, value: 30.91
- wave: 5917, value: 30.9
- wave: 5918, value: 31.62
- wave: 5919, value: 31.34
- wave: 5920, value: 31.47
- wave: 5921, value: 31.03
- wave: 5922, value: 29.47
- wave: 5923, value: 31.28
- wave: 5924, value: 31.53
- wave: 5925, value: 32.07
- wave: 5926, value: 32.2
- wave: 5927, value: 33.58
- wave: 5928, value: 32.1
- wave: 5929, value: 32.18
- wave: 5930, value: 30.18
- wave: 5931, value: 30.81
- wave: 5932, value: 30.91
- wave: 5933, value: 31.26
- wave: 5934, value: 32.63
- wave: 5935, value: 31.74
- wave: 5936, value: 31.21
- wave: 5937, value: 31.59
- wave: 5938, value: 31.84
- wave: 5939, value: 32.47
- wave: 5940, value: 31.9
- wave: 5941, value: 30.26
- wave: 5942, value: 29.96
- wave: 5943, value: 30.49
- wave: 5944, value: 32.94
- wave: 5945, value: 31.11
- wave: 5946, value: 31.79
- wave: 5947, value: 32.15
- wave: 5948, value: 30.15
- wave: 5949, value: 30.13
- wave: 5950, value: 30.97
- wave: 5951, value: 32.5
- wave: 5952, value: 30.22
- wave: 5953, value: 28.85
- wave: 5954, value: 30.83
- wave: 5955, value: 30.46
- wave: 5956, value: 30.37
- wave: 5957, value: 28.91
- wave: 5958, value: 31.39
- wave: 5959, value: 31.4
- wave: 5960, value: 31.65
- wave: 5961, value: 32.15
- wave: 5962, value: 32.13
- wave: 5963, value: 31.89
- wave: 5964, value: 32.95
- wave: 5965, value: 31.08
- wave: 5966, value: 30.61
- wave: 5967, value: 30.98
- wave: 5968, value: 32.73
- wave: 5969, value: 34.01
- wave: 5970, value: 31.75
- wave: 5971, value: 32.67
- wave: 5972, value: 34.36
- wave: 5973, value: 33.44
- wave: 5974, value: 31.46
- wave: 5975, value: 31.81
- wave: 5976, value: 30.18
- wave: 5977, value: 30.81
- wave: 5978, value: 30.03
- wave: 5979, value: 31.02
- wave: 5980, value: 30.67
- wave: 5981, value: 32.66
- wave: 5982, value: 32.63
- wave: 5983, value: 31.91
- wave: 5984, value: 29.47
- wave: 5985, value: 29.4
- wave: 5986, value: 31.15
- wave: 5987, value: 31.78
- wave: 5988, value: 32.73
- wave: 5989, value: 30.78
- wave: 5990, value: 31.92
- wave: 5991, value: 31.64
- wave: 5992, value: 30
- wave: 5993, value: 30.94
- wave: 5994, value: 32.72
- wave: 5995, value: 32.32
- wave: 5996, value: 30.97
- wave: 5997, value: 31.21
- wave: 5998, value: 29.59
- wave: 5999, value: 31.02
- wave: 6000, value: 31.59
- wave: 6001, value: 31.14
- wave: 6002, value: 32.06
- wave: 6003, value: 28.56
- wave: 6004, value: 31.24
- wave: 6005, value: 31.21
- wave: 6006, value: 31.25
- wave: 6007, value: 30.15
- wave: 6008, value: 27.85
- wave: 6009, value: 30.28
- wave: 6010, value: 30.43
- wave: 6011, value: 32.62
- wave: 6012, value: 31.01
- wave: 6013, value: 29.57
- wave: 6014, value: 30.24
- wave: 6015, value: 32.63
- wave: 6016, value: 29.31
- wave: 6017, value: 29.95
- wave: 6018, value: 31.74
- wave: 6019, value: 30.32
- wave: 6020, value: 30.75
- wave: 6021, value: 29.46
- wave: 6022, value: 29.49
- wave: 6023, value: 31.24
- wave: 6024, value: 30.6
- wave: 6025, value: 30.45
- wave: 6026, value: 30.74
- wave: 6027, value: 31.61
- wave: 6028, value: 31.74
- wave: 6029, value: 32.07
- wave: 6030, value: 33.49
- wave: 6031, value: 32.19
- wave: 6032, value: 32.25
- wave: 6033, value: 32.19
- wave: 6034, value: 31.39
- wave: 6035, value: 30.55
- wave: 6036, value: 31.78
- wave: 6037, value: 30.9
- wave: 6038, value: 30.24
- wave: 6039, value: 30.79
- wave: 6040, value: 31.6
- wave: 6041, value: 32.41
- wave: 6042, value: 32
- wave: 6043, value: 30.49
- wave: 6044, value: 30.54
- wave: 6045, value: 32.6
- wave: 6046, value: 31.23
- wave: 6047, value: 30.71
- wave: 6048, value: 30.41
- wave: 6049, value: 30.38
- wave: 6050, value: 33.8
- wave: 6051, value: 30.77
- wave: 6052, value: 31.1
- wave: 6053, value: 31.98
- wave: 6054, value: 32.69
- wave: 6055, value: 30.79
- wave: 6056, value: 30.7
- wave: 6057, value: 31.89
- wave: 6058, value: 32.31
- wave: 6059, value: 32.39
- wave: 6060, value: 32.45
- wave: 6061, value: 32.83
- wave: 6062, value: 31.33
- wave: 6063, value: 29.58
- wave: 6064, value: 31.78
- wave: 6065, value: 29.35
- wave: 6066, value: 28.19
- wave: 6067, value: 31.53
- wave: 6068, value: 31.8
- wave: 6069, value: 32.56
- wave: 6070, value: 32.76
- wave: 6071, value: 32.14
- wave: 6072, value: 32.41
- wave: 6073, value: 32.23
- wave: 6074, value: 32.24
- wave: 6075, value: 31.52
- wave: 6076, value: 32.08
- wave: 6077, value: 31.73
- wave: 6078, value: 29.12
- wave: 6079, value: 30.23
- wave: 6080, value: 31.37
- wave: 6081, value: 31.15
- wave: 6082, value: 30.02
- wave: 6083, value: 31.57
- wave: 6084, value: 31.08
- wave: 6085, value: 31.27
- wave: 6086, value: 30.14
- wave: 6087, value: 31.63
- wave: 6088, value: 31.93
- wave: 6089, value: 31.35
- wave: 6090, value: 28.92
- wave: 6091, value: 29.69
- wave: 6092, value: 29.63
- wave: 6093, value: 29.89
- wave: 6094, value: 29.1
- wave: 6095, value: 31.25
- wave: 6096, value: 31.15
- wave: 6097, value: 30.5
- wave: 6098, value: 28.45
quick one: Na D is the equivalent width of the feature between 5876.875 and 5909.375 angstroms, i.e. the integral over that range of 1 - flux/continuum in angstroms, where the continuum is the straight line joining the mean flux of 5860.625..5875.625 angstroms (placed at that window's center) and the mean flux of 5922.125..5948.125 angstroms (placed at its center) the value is 4.7 angstroms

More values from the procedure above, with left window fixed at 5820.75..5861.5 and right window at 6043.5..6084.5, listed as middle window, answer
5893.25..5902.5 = 2.1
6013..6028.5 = 0.4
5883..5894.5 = 2.9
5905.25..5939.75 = 0.3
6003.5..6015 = 0.3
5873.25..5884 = -0.2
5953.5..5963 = 0.1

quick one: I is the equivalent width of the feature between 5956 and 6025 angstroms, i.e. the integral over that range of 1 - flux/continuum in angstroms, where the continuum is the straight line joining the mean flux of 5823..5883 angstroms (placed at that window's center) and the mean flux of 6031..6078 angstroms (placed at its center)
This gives 0.71 angstroms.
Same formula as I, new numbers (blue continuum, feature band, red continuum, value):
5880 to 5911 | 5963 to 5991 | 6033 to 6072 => -2.52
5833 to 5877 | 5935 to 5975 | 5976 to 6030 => -0.57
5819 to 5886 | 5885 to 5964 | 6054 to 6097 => 4.95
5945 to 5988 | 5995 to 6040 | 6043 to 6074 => 0.74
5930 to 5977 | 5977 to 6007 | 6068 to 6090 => 0.28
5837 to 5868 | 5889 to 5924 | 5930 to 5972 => 4.01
